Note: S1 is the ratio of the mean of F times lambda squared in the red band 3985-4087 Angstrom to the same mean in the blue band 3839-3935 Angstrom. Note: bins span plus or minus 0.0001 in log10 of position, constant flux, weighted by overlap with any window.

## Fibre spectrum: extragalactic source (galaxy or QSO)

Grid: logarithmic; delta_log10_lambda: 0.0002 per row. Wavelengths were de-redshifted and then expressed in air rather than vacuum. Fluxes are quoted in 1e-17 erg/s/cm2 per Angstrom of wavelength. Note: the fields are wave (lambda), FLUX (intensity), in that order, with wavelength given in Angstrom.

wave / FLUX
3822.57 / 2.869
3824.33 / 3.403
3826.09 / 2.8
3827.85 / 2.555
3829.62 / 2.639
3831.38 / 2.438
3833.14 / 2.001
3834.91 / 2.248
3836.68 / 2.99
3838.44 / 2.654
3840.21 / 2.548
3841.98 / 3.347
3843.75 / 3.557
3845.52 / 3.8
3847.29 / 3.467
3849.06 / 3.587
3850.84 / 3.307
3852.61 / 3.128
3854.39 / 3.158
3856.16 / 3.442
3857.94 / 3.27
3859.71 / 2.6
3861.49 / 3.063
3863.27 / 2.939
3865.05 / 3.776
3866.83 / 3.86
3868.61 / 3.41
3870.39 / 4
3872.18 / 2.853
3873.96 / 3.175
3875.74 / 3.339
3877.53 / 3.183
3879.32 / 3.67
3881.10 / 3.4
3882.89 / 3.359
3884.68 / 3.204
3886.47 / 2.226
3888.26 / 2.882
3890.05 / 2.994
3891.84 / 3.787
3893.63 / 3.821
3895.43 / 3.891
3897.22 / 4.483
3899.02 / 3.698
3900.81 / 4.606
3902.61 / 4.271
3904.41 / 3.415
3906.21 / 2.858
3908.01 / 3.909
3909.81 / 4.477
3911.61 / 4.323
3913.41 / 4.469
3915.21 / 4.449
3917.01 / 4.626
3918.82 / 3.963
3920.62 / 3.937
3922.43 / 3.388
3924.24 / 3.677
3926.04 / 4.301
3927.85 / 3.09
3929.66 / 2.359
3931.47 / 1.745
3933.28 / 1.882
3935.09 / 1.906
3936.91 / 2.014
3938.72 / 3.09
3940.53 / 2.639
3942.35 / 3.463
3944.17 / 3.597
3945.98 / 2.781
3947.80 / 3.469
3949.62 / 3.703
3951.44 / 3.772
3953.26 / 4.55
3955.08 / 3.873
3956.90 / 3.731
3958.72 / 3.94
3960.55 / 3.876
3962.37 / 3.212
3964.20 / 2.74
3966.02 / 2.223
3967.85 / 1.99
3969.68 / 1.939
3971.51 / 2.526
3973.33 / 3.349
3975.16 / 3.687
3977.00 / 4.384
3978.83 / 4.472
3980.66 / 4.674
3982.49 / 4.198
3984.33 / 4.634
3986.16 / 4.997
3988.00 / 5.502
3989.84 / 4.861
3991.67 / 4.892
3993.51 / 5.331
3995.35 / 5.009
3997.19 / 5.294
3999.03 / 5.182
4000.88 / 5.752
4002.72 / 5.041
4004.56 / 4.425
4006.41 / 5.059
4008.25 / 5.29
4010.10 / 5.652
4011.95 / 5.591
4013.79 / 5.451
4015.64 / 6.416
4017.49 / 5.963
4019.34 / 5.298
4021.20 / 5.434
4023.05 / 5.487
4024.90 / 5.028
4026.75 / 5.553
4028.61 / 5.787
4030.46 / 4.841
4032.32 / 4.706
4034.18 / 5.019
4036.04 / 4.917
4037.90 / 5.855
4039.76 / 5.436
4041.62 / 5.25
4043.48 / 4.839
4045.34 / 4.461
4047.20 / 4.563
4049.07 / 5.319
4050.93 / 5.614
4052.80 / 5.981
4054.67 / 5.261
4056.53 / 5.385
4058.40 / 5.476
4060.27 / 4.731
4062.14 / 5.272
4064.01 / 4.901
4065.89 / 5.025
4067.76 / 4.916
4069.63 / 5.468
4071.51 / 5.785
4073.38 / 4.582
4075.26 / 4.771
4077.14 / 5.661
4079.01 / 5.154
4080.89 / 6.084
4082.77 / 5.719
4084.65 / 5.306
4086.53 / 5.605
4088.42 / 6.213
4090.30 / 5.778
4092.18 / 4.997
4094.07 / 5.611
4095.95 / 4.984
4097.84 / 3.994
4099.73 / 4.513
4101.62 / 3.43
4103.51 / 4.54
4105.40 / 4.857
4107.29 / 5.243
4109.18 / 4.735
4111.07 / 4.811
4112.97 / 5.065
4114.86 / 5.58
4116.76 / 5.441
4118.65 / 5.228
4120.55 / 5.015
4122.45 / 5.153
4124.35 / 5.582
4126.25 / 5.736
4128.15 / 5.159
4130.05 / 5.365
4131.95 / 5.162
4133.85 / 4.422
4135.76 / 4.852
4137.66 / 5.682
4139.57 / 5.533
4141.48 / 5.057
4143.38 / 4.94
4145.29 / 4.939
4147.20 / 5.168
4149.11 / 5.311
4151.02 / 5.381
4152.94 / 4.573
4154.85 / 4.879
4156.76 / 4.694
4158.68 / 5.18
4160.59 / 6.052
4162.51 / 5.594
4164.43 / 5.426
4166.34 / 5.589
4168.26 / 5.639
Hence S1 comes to 1.6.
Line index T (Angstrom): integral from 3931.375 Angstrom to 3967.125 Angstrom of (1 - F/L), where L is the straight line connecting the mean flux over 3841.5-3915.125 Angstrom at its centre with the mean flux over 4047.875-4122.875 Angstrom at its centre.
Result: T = 8.4 Angstrom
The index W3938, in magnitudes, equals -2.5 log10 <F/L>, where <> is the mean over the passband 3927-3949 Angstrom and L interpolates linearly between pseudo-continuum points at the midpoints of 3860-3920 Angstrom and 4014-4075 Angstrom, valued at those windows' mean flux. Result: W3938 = 0.47 mag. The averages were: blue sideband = 3.64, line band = 2.68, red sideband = 5.26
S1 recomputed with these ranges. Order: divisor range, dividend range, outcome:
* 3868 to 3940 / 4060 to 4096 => 1.69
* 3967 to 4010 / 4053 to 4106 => 1.20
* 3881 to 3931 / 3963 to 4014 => 1.25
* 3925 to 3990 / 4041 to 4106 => 1.60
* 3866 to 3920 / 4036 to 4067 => 1.53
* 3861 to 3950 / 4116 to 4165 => 1.71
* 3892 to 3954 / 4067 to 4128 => 1.59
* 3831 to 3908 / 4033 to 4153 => 1.74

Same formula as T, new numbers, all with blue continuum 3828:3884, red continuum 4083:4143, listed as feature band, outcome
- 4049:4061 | -1.88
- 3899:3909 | -0.80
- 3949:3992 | 2.49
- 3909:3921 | -2.41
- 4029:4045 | -1.99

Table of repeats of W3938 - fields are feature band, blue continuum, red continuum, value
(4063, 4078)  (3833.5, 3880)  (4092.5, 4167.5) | -0.10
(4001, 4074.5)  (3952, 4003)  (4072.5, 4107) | -0.14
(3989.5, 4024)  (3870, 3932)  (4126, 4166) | -0.24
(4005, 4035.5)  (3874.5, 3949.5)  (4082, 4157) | -0.24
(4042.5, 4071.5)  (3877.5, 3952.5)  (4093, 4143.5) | -0.14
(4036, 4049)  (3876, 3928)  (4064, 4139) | -0.07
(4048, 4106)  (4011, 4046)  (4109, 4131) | 0.02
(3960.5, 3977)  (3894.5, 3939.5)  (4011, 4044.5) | 0.47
